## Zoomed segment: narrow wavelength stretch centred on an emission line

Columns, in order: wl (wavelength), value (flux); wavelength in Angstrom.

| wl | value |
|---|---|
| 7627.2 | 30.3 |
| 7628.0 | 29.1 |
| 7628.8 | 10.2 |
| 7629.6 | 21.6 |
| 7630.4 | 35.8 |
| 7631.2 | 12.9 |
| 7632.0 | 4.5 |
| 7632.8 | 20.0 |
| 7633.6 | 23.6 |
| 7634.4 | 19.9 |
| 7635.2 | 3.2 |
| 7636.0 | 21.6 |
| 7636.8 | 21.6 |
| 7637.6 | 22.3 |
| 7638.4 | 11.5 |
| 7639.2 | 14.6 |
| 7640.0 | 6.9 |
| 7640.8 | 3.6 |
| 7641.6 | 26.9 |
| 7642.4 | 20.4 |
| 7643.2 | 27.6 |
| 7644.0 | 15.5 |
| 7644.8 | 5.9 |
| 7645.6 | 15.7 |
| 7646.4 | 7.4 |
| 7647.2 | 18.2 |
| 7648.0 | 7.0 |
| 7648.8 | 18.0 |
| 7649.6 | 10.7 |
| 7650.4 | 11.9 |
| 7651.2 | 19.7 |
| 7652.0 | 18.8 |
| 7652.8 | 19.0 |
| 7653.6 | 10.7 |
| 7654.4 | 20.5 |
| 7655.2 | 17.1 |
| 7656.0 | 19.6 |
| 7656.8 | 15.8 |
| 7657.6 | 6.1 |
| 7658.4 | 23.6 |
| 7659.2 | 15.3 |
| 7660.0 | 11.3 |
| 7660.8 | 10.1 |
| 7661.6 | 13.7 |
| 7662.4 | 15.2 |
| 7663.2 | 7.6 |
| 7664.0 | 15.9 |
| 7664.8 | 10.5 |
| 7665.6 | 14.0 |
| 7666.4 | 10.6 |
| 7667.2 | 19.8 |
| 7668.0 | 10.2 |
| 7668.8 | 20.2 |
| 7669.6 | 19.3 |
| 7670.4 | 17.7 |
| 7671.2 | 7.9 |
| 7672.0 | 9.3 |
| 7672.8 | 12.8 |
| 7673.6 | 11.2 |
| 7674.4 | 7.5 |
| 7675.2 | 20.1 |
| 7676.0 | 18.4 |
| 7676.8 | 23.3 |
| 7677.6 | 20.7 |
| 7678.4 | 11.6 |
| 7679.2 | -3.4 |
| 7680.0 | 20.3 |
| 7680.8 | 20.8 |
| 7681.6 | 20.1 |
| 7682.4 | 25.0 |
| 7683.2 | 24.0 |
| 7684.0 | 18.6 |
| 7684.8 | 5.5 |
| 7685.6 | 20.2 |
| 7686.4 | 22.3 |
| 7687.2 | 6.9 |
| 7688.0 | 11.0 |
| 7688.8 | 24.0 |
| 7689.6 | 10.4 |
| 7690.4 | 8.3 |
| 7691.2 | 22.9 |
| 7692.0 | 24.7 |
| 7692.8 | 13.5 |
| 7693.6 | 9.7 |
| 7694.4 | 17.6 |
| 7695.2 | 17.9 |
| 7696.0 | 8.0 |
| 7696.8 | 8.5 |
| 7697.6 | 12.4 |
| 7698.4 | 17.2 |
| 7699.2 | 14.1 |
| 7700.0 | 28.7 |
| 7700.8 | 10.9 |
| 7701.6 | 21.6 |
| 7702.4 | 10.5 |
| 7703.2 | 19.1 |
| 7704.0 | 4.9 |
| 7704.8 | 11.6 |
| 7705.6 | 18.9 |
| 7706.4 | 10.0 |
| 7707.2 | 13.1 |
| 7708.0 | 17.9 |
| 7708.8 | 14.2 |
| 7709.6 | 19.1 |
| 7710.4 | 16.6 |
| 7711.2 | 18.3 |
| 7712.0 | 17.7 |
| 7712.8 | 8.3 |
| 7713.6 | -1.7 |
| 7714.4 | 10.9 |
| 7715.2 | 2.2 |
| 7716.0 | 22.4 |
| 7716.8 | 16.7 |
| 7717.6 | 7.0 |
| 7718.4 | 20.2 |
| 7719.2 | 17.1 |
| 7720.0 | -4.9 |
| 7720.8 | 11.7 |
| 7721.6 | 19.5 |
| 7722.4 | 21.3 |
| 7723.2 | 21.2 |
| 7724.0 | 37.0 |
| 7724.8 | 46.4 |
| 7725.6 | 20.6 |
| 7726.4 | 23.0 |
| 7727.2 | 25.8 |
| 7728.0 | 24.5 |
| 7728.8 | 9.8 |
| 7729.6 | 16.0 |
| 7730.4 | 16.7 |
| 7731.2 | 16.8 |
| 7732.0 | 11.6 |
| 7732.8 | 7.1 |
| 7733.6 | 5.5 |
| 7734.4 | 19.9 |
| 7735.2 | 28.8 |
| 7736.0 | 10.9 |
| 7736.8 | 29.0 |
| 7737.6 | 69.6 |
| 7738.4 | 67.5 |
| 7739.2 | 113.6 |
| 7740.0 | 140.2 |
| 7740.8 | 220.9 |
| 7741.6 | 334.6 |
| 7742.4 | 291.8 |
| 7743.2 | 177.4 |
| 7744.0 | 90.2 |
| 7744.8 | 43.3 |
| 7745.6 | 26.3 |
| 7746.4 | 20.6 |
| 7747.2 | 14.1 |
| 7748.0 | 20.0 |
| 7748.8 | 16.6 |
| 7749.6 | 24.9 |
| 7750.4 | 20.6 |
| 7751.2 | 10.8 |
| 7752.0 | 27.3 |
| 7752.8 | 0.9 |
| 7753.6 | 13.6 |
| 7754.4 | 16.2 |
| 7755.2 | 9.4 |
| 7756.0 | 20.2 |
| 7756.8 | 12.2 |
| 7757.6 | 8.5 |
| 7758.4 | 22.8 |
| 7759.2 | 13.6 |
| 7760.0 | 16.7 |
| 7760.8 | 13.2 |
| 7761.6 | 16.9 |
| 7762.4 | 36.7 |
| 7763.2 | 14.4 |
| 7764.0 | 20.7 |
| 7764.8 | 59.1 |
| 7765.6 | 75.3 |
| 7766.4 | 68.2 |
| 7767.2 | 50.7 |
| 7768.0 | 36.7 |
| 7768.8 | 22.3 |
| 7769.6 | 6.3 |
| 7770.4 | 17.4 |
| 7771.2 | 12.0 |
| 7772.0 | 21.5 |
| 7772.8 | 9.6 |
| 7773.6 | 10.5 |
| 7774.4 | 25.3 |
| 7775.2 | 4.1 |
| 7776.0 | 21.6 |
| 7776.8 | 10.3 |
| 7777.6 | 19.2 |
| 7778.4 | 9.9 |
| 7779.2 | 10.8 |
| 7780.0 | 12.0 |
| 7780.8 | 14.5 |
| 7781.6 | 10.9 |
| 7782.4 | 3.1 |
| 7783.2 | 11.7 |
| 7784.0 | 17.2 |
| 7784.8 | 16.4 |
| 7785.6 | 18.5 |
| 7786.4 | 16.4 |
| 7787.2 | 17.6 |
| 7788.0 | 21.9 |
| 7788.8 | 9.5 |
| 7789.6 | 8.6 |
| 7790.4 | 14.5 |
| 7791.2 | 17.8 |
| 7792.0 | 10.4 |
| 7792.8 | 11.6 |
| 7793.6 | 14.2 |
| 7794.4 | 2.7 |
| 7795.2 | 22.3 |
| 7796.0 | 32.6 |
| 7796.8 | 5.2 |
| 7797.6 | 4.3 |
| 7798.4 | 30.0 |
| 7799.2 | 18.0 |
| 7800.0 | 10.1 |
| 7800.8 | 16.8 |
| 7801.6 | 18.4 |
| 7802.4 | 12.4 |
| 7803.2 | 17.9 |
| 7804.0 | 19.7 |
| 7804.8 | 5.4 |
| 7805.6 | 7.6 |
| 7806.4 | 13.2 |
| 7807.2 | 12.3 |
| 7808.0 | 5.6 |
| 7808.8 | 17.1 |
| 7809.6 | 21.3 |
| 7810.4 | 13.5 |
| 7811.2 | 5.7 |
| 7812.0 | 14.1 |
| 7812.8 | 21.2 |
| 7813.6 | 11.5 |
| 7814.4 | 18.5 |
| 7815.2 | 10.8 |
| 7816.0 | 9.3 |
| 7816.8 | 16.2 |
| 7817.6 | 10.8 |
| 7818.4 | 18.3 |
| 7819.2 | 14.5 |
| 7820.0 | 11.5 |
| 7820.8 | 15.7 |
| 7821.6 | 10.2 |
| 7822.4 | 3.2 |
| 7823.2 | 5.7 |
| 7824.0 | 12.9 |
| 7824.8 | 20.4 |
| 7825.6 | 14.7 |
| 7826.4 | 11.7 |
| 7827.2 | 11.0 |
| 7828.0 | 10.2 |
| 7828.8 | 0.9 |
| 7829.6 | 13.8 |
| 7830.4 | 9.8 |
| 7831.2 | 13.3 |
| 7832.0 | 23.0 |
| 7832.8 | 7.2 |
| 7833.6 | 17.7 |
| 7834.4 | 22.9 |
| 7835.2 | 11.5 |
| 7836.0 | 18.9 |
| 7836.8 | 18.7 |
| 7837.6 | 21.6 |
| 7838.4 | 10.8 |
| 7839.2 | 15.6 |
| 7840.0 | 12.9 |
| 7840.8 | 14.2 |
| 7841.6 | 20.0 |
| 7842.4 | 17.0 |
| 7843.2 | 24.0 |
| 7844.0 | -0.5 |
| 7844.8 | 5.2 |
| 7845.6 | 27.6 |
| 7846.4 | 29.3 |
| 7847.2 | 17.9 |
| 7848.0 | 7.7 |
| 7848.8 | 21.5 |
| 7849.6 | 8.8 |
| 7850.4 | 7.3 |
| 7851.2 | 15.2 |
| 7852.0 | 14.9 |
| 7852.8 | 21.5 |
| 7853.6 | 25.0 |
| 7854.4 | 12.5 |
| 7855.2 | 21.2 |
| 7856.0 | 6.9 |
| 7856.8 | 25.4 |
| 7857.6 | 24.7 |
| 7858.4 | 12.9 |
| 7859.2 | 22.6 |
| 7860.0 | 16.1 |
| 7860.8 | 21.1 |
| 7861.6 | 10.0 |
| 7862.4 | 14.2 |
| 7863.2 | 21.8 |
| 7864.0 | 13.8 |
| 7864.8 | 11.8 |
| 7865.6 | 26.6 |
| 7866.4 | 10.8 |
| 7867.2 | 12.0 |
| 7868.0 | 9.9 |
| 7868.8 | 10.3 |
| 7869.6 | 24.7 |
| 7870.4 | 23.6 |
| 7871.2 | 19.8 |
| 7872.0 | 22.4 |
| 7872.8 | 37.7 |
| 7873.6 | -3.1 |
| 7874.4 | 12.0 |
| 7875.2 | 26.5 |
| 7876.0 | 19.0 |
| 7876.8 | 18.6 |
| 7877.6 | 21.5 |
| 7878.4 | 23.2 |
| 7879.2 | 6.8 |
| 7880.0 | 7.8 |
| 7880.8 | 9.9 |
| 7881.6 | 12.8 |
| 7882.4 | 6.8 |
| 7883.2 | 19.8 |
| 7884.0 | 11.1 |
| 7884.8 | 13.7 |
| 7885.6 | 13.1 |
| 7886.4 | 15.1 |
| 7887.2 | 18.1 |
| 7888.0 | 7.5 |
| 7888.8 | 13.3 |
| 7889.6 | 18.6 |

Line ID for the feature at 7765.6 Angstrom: [N II]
